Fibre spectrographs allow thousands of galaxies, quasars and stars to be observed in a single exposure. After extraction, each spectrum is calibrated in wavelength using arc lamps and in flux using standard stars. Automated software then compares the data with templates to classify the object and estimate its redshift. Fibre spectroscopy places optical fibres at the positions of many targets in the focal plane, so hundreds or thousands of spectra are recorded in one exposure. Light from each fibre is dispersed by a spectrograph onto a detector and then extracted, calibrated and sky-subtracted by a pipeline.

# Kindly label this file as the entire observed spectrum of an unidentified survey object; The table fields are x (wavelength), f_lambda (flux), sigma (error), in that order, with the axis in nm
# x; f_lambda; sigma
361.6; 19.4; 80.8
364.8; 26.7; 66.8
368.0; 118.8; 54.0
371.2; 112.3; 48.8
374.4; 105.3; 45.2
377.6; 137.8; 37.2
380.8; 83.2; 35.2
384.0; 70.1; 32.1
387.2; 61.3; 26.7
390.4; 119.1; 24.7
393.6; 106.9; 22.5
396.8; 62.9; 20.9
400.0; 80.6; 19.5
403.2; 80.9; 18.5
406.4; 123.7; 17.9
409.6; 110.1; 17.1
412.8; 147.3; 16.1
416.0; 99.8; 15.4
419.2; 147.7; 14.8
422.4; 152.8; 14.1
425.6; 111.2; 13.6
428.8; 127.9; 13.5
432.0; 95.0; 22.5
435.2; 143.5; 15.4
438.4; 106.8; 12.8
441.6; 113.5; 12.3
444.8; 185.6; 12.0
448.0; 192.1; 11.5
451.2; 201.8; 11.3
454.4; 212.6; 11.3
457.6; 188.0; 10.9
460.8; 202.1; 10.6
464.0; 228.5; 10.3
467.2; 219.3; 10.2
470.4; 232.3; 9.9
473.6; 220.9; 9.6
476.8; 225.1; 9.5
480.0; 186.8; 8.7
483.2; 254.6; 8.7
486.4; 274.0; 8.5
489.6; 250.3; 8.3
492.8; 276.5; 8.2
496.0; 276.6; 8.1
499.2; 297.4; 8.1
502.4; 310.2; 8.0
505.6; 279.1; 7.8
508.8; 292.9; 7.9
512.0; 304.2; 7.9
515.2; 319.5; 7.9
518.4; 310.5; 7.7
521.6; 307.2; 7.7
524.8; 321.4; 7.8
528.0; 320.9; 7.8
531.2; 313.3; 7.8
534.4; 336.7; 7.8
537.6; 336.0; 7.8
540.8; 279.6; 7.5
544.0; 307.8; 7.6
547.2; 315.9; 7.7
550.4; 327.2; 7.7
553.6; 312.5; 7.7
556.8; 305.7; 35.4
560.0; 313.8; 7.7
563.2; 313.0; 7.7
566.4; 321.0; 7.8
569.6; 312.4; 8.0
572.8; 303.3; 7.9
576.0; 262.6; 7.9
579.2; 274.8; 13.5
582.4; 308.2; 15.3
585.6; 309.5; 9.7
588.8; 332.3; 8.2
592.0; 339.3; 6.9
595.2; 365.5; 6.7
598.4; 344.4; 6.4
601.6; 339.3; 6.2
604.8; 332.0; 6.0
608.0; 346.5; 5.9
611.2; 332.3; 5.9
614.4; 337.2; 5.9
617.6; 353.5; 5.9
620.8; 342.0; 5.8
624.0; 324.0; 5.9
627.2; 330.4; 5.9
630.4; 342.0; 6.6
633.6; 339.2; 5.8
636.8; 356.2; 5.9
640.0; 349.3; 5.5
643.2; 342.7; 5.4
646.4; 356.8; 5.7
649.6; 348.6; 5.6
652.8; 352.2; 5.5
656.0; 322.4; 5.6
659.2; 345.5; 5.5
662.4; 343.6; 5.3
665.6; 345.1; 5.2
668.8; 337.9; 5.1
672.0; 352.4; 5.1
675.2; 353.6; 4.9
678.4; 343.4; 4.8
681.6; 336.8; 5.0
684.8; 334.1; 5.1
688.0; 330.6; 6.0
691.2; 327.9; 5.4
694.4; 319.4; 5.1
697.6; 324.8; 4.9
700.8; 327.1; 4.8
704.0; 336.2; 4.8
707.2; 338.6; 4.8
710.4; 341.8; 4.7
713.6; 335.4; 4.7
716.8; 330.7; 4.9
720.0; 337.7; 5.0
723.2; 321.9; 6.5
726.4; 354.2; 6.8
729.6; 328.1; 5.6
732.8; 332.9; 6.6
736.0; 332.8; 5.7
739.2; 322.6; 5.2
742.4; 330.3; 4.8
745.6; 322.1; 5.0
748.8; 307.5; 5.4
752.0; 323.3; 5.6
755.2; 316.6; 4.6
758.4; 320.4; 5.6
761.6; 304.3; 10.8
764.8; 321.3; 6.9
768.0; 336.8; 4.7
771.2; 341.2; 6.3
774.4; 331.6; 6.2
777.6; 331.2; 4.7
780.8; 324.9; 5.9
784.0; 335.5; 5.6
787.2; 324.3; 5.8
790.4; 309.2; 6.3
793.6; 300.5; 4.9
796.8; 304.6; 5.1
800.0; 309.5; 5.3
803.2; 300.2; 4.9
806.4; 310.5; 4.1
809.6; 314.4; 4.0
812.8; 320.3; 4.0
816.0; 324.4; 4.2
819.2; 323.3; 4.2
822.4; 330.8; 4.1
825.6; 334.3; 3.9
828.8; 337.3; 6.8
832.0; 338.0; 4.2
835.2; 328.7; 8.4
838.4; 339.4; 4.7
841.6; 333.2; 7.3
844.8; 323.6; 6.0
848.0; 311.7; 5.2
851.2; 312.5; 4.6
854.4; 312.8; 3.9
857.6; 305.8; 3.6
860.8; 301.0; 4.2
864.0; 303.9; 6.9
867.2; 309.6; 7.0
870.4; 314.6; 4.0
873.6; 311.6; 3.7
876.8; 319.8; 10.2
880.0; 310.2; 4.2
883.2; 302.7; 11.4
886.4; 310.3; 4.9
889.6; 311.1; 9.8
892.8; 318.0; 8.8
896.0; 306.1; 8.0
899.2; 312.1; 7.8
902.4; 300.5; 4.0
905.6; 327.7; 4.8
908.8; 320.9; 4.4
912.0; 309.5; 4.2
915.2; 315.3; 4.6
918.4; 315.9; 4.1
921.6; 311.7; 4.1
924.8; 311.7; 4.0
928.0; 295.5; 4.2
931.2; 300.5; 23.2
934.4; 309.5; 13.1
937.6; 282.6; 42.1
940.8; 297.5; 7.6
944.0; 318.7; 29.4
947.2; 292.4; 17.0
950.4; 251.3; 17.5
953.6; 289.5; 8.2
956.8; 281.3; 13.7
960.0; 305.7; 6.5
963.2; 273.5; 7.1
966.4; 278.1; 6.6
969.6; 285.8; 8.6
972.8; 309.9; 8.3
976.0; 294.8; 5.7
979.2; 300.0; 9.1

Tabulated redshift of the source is 0.11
